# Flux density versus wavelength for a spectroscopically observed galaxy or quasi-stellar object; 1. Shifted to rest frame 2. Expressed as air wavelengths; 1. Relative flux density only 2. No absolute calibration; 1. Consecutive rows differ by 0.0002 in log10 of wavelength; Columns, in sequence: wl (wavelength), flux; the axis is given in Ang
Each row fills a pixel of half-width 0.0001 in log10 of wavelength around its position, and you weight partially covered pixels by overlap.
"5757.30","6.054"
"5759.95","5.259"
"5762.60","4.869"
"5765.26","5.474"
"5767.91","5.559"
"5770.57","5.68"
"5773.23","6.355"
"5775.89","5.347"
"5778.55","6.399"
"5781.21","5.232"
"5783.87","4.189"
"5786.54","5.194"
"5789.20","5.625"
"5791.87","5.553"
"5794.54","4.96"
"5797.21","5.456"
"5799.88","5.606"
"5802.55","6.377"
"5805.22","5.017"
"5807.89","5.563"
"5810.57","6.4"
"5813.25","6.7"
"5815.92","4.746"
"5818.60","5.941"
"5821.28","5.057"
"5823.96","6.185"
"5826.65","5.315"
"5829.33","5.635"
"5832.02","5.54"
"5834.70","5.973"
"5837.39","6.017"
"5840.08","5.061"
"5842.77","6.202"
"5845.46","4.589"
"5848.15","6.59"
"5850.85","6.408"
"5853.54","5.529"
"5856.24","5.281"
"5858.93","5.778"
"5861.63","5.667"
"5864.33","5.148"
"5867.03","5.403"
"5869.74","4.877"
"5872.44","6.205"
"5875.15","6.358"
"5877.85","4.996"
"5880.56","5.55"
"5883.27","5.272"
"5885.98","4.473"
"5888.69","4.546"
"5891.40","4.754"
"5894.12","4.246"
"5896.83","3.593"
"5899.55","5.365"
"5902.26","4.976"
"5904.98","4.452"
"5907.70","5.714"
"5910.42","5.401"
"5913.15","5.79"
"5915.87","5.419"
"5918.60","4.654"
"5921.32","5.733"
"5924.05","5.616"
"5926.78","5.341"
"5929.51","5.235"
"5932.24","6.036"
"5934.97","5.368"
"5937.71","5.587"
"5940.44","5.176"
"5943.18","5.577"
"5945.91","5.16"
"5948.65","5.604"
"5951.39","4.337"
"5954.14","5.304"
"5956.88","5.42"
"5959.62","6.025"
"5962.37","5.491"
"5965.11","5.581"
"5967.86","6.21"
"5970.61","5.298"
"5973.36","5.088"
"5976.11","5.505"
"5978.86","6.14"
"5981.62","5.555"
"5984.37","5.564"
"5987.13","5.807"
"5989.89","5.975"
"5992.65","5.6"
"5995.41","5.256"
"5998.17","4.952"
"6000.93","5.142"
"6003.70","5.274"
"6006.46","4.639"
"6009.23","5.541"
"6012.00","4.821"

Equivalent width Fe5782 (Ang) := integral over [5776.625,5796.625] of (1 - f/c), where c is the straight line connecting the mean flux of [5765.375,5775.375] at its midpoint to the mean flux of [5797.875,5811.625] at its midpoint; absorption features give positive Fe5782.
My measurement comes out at 1.6 Ang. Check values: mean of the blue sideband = 5.78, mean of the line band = 5.31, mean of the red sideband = 5.77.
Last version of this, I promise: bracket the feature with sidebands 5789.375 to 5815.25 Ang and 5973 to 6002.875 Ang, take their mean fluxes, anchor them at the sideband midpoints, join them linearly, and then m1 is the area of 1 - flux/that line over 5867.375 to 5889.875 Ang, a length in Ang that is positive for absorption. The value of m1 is 1.33 Ang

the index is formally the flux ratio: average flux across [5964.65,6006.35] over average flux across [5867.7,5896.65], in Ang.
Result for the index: 1.08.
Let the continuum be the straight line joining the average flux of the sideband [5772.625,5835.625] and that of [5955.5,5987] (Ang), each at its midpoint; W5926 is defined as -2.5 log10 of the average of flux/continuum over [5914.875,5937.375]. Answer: 0.04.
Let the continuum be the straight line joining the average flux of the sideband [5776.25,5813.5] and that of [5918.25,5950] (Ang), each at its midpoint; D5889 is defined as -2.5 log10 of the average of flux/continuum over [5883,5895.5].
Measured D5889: 0.19 mag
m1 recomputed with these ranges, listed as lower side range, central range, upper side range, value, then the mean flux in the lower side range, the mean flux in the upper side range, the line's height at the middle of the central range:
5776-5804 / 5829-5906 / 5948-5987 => 2.18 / 5.45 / 5.52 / 5.48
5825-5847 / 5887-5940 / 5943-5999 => 3.64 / 5.56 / 5.5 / 5.53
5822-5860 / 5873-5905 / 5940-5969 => 3.82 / 5.71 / 5.45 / 5.6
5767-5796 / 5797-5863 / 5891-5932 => -4.66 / 5.46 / 5.12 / 5.33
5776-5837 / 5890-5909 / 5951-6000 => 2.82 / 5.58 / 5.53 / 5.55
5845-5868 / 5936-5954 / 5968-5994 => 1.26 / 5.64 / 5.64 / 5.64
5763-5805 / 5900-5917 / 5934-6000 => 0.60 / 5.5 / 5.48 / 5.49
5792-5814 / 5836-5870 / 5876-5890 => -2.05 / 5.72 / 5.02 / 5.28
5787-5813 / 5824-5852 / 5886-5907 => -2.78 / 5.65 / 4.59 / 5.23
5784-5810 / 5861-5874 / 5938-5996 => 0.03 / 5.45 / 5.51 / 5.48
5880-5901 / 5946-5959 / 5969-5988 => 0.23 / 4.7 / 5.57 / 5.31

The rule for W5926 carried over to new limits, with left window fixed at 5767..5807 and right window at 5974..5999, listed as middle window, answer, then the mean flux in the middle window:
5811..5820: -0.06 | 5.85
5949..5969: 0.02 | 5.48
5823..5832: -0.03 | 5.66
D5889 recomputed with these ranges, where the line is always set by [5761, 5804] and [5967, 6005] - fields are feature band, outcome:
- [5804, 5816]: -0.06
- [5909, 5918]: 0.01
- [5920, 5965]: 0.01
